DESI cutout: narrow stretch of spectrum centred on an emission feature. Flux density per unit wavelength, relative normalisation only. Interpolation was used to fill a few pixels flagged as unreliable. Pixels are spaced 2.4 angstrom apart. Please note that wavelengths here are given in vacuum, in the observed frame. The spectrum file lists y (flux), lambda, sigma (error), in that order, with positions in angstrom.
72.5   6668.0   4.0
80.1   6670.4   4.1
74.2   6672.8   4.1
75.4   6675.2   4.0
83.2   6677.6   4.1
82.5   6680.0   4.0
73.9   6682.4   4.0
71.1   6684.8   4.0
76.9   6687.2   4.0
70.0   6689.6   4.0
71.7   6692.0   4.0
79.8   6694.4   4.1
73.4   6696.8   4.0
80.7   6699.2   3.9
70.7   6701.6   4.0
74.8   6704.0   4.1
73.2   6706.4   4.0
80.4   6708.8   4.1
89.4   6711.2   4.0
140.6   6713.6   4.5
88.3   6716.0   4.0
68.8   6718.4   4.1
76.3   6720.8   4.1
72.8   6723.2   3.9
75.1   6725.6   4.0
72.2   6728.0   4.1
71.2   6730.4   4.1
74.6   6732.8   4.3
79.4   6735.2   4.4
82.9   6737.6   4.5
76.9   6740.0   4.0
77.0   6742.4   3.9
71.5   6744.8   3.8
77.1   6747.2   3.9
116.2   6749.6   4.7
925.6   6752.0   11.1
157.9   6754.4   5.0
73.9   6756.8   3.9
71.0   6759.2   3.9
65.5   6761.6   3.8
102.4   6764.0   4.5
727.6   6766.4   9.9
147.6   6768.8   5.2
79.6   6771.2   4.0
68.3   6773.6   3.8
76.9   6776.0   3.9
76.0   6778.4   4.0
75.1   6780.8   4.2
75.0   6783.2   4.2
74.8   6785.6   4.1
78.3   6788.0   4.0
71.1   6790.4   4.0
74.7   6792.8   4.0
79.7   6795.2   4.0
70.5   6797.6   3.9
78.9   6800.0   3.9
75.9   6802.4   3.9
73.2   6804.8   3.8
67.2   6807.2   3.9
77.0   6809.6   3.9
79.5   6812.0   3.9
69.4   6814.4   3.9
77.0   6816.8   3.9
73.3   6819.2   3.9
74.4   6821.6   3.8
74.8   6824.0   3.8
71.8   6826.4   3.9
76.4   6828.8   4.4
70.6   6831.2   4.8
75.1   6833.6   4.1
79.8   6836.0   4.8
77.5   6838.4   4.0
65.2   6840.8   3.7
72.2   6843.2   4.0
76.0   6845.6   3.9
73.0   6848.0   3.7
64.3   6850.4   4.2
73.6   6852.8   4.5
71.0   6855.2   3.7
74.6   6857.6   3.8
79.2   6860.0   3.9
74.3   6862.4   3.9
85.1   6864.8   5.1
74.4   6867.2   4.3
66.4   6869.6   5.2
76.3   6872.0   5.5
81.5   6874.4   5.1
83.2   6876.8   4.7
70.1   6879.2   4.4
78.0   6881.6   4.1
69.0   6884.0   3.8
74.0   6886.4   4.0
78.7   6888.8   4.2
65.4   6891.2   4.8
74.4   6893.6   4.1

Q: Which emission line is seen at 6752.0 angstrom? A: [S II]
